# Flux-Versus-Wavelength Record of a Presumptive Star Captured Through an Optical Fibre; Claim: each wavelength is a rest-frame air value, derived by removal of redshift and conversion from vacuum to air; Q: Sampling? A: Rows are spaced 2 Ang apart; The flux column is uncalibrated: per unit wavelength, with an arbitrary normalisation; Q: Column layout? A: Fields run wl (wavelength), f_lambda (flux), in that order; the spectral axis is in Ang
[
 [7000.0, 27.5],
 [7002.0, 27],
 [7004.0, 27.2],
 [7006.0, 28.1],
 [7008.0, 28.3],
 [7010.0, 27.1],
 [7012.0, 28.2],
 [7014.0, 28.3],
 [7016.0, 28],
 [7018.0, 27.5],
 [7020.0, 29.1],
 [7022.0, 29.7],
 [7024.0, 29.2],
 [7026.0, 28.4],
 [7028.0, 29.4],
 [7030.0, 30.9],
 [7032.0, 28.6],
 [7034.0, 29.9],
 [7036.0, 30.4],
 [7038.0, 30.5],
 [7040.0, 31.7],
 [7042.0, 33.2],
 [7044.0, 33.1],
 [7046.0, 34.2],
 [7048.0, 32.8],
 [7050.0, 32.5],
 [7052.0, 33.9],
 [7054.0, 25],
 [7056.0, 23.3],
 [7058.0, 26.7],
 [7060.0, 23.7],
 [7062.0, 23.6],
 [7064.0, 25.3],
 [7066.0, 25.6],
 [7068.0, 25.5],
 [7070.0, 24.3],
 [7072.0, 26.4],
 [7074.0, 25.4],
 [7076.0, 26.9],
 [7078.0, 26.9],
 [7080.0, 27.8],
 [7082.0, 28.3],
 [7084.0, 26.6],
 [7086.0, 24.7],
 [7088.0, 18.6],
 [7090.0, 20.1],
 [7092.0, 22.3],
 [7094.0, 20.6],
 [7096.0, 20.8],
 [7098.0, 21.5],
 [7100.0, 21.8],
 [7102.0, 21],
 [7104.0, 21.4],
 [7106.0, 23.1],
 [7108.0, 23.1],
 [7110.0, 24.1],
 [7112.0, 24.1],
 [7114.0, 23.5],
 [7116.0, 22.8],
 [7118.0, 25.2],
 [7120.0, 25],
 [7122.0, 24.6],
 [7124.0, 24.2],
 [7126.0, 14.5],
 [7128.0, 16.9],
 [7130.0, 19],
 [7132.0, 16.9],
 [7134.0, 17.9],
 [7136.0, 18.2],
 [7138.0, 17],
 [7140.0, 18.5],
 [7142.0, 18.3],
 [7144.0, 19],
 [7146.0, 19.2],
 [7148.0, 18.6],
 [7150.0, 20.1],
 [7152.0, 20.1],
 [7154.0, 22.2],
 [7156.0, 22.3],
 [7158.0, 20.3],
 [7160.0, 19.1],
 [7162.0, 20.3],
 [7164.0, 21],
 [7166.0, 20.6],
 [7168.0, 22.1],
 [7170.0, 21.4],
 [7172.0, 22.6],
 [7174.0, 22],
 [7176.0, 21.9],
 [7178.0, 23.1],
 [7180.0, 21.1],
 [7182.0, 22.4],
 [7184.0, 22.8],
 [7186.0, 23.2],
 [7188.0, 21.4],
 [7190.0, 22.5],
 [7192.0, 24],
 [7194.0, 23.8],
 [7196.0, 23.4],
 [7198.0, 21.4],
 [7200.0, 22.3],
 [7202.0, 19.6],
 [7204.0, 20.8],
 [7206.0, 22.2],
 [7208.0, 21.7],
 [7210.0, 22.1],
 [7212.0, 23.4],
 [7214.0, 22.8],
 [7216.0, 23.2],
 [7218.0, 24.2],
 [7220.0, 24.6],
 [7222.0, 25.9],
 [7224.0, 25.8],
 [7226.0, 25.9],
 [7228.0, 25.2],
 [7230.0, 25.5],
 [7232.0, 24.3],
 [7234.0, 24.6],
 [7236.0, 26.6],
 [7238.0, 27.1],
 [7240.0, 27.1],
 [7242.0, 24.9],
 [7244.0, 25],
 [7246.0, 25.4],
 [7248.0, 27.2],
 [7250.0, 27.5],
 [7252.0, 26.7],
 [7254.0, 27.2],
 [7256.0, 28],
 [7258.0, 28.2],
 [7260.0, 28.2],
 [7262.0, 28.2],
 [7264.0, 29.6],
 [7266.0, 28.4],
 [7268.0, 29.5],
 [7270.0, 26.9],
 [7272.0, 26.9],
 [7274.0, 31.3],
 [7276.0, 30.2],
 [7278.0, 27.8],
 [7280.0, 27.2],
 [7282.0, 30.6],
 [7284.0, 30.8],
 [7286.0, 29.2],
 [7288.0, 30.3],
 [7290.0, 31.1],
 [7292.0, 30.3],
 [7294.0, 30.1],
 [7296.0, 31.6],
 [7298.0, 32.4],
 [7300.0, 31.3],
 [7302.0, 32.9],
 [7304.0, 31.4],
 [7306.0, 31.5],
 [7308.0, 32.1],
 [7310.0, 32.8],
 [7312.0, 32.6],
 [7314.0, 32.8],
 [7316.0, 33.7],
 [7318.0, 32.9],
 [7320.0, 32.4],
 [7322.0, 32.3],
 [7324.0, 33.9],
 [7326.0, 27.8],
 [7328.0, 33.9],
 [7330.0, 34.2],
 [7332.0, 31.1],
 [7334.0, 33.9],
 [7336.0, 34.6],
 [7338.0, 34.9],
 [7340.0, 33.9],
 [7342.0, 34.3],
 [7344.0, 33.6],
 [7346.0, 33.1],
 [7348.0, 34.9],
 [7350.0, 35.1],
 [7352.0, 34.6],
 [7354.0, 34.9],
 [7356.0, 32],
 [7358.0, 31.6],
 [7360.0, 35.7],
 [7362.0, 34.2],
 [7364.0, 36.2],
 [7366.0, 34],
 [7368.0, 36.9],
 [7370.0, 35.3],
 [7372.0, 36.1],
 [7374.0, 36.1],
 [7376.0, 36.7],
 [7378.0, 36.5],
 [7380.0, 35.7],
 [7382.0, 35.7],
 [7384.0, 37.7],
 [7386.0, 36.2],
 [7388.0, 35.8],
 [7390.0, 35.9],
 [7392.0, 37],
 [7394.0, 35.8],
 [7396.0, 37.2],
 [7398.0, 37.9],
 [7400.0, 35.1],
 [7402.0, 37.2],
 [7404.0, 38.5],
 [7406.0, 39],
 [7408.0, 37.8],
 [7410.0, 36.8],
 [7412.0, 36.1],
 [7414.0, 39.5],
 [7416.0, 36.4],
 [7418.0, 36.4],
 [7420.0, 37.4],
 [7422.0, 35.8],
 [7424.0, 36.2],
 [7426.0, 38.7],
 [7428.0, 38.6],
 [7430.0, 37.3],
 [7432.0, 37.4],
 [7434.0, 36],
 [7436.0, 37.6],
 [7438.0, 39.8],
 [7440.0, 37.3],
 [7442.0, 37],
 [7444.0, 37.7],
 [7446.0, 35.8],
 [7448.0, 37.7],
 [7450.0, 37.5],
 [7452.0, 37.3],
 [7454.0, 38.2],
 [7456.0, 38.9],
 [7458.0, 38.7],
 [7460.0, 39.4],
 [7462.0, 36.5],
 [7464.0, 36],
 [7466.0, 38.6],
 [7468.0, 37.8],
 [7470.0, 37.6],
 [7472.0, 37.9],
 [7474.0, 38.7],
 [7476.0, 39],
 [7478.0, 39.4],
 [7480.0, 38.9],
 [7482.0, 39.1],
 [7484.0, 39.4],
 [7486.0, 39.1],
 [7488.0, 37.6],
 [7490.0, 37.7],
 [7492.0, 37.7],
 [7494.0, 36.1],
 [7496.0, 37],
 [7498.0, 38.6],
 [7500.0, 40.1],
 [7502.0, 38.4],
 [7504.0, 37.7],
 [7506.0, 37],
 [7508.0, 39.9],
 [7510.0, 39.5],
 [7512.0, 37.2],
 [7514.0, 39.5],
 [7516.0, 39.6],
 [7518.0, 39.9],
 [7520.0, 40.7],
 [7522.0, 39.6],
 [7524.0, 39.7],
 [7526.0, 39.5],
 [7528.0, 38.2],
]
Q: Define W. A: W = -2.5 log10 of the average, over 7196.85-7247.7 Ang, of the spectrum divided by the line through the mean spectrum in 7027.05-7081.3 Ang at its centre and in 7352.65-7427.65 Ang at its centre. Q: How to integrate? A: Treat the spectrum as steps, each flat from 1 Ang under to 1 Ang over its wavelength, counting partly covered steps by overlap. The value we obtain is 0.32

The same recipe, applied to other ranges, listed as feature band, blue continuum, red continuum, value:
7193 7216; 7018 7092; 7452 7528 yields 0.38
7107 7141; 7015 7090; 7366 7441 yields 0.38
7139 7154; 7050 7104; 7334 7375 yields 0.37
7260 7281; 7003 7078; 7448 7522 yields 0.17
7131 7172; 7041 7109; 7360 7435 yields 0.39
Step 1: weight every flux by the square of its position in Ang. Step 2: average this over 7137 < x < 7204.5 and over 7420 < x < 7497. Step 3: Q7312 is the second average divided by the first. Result 1.94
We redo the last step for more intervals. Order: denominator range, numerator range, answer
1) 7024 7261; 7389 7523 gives 1.72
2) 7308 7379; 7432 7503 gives 1.16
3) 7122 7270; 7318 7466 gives 1.65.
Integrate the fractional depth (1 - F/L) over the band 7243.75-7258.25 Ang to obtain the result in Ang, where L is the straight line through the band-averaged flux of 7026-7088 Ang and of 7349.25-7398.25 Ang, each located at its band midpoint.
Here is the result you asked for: 2.6 Ang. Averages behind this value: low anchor 28.1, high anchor 35.6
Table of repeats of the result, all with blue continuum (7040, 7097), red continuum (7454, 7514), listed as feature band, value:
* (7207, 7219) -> 3.0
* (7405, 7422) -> -0.5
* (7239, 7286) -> 5.9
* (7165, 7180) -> 3.8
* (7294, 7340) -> 1.3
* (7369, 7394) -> -0.6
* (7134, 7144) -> 3.6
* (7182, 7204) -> 5.6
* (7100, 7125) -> 3.9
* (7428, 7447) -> -0.2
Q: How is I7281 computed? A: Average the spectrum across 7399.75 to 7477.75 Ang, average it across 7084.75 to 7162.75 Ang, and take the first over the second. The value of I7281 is 1.8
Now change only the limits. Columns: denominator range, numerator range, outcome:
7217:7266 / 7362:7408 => 1.38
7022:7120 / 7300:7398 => 1.31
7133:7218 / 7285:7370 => 1.55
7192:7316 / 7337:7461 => 1.34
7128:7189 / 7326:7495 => 1.79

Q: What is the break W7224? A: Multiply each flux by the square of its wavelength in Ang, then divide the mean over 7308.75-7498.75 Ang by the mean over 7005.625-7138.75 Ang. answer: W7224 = 1.6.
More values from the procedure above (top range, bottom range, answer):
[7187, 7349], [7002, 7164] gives 1.21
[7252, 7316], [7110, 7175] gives 1.52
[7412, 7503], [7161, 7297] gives 1.59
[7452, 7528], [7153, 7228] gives 1.86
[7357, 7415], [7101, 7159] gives 1.88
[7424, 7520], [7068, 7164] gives 1.93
